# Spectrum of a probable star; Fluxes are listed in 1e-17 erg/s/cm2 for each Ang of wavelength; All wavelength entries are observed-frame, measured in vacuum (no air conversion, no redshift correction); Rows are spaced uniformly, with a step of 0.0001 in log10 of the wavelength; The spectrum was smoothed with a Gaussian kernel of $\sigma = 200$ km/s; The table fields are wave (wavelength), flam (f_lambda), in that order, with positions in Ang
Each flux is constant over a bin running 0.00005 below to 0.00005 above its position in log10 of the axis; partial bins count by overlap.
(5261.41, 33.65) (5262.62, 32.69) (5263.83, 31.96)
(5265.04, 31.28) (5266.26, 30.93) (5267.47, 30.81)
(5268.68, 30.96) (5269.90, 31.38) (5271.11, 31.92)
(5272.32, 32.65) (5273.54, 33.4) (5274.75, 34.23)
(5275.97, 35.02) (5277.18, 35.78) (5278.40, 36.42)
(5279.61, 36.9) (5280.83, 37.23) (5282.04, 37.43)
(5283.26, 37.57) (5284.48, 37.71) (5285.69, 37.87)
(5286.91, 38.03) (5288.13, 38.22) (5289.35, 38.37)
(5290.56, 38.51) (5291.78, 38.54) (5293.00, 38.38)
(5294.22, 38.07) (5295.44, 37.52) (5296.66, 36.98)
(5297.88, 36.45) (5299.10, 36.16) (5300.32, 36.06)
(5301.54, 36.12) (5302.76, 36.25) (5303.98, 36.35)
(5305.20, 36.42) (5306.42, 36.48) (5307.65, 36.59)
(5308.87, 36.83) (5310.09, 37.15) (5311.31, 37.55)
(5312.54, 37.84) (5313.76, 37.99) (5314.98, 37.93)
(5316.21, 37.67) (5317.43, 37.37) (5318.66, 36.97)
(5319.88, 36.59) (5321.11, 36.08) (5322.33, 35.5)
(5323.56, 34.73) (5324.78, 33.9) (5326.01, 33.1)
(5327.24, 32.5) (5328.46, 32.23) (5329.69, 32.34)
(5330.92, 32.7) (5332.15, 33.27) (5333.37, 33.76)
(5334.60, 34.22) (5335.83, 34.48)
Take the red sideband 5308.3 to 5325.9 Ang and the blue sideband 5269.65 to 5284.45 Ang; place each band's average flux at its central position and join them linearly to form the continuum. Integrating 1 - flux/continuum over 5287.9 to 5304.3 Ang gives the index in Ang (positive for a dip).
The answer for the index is -0.6 Ang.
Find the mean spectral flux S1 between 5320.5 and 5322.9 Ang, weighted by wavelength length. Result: 35.9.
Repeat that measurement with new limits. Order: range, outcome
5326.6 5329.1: 32.4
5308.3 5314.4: 37.5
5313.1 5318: 37.8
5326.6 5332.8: 32.6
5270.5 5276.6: 33.5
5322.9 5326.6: 33.9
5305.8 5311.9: 36.9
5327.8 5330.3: 32.3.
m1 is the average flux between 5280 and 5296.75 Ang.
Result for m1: 37.9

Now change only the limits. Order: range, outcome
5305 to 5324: 36.9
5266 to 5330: 35.9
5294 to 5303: 36.7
